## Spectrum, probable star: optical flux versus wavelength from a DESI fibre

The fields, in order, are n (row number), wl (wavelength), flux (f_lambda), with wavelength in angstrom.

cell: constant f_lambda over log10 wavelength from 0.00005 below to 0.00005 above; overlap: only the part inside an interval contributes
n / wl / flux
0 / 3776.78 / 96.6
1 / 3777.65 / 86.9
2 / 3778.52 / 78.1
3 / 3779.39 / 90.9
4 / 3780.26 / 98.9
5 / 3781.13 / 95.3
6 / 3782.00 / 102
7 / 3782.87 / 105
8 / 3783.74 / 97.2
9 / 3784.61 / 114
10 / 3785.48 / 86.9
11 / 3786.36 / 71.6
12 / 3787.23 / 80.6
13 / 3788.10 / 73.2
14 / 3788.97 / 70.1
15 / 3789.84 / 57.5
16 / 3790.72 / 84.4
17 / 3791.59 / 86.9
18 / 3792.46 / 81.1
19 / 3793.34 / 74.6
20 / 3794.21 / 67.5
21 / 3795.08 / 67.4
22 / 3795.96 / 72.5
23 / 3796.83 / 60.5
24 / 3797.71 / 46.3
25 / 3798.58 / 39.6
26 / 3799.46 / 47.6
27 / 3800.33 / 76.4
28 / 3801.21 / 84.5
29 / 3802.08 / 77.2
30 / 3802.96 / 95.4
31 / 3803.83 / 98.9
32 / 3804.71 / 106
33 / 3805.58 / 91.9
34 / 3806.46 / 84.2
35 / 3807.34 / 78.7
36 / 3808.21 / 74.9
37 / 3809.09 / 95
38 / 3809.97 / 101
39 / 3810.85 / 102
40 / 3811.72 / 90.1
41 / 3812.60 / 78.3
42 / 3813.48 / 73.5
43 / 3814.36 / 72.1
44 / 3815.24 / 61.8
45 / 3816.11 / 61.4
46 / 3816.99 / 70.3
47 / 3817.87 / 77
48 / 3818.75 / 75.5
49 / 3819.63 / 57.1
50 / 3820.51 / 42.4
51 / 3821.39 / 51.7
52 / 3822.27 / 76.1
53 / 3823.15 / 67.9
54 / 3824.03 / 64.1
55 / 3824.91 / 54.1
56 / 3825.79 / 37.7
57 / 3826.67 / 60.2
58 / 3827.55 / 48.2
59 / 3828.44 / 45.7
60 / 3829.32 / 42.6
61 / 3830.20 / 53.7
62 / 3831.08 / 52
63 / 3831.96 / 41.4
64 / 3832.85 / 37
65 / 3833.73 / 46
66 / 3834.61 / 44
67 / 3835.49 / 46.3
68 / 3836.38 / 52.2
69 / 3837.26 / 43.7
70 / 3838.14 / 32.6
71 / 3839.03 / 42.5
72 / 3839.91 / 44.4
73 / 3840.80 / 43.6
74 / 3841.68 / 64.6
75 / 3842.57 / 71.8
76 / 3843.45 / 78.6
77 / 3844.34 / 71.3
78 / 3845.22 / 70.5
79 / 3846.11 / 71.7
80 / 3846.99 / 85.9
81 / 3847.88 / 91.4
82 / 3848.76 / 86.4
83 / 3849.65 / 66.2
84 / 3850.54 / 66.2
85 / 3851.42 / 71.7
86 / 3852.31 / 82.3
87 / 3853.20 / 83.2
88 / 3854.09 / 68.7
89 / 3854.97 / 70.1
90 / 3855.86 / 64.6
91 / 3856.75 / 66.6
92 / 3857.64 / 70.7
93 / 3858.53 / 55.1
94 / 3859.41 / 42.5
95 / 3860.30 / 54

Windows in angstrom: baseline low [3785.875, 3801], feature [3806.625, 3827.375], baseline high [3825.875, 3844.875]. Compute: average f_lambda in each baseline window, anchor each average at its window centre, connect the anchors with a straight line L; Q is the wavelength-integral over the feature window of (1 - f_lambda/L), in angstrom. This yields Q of -4.2 angstrom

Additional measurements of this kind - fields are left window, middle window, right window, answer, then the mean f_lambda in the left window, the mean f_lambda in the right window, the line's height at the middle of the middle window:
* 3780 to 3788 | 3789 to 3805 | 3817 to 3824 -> 1.8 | 93.6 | 64.3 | 83.2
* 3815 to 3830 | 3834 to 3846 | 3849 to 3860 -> 1.7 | 58.3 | 67.5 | 63.3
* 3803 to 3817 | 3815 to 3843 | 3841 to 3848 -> 9.1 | 84.5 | 73.9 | 78.7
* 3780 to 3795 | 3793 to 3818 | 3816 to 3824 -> -1.3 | 84.5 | 64.5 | 73.4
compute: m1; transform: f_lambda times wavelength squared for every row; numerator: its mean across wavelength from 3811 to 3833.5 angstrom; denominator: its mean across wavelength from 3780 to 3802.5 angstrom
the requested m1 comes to 0.8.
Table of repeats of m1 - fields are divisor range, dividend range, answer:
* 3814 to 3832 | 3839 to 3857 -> 1.23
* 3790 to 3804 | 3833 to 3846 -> 0.77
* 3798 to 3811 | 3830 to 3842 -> 0.56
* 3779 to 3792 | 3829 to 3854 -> 0.71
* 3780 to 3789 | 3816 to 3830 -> 0.65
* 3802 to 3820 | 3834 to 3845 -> 0.66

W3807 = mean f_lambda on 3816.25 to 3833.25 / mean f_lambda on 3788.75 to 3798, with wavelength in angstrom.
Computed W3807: 0.8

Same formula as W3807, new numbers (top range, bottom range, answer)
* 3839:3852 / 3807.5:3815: 0.82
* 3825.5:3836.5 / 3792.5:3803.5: 0.68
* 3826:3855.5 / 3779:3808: 0.74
